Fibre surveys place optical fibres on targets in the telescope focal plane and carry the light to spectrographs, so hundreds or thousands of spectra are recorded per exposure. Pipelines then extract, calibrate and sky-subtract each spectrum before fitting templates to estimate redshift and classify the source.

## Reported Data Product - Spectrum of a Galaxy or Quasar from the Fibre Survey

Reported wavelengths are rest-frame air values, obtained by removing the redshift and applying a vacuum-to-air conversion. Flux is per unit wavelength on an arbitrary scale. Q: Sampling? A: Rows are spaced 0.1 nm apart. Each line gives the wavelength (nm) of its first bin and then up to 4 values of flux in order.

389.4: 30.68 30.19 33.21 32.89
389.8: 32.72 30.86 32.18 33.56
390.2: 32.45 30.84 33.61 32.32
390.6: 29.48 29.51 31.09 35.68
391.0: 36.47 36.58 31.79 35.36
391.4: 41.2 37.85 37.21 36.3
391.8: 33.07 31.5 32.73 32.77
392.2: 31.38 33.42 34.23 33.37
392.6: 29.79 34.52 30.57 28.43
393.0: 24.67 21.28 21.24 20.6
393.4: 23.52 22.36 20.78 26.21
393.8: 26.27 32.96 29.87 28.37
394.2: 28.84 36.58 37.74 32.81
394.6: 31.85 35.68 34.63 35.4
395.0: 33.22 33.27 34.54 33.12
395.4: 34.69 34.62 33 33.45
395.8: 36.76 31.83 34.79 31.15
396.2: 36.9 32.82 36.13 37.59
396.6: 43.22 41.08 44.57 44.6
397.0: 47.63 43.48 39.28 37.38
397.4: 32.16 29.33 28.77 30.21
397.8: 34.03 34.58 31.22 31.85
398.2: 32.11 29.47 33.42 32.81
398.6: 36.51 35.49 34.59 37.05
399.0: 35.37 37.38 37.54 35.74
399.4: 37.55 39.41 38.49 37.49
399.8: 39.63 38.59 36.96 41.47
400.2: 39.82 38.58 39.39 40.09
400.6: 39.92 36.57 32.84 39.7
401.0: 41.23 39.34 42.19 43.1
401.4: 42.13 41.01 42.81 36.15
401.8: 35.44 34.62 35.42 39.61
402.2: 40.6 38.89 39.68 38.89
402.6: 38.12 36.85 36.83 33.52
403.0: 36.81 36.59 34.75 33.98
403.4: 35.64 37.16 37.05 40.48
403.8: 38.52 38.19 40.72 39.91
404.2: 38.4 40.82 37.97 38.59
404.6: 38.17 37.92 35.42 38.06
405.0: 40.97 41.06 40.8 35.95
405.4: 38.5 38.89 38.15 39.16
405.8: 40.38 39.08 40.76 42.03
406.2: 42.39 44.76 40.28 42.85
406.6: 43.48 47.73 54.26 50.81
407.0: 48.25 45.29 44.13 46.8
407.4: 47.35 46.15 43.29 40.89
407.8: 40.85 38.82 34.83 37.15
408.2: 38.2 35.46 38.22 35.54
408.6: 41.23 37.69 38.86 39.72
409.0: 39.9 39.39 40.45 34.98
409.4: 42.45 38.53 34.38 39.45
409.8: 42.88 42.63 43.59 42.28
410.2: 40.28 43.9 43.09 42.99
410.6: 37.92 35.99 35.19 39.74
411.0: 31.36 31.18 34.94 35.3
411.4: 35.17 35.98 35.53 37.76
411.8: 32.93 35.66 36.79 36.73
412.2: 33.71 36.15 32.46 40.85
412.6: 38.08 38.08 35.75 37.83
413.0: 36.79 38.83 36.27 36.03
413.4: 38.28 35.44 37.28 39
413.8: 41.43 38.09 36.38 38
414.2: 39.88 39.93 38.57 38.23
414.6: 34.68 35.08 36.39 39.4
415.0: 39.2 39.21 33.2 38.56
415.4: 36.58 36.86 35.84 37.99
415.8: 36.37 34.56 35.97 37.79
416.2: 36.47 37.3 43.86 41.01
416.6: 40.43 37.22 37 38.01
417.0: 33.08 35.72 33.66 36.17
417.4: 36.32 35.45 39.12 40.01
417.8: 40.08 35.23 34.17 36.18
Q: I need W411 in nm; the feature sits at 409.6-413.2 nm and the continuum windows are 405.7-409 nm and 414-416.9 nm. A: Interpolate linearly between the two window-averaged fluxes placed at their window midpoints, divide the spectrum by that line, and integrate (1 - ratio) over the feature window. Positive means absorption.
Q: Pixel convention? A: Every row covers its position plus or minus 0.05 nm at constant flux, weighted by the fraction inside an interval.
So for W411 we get 0.21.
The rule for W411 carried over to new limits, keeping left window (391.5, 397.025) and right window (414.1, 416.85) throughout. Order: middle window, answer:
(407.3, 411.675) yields -0.33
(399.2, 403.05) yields -0.48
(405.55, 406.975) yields -0.31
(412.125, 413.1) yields 0.01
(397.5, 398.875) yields 0.04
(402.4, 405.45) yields -0.26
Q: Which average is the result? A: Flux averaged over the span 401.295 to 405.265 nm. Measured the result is 38.2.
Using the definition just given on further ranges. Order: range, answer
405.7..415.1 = 39.3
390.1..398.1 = 33.1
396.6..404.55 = 37.6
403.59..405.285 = 39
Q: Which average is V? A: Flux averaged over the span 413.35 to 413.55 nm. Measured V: 36.9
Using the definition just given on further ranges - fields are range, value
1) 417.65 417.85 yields 40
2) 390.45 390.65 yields 30.9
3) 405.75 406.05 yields 40.1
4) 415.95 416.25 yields 36.7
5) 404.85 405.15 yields 40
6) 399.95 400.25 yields 39.4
